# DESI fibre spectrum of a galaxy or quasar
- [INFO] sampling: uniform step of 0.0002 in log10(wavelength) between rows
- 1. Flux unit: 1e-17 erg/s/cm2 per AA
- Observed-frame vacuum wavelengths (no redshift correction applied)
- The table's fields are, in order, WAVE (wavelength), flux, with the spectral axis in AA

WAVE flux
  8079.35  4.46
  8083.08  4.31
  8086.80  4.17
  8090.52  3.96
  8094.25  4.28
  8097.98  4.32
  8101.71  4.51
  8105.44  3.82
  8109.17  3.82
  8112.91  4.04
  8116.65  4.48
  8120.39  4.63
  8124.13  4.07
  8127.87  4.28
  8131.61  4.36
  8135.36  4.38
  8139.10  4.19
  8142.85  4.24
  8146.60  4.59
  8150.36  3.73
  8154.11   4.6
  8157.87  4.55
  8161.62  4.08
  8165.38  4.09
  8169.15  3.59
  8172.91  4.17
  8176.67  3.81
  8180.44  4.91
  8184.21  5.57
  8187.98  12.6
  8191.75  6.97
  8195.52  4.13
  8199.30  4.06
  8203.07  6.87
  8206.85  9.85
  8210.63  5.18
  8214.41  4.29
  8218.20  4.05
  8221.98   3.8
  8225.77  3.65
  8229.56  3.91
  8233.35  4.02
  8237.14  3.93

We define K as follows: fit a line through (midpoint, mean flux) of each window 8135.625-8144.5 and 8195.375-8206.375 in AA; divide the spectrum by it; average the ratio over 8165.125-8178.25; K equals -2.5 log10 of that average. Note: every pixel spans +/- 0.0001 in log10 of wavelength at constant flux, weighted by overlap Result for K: 0.28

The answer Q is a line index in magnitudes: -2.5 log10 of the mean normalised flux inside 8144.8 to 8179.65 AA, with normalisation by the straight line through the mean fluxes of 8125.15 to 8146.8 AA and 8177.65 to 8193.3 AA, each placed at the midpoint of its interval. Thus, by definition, 0.37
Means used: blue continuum 4.31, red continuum 7.31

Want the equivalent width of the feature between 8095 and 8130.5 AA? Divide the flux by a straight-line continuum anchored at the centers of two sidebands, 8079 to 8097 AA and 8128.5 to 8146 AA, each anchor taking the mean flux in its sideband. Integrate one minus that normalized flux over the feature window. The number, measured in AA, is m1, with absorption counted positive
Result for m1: 0.4 AA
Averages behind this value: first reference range 4.22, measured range 4.22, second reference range 4.31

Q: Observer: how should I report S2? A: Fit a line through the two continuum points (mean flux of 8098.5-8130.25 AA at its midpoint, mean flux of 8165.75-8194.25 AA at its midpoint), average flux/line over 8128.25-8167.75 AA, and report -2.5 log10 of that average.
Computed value 0.173 mag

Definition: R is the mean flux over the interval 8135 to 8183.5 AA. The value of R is 4.25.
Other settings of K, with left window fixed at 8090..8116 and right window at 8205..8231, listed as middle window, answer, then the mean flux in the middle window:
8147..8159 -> 0.05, 4.31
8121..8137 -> 0.01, 4.3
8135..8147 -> 0.02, 4.32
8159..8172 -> 0.16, 3.98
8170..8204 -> -0.22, 5.8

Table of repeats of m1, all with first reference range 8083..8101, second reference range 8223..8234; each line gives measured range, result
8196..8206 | -4.7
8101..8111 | 0.4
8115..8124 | -0.7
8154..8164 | -0.8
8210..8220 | -1.4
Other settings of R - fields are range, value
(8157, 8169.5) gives 4.1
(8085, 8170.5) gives 4.21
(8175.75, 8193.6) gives 6.93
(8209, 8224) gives 4.31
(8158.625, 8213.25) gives 5.67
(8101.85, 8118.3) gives 4.08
